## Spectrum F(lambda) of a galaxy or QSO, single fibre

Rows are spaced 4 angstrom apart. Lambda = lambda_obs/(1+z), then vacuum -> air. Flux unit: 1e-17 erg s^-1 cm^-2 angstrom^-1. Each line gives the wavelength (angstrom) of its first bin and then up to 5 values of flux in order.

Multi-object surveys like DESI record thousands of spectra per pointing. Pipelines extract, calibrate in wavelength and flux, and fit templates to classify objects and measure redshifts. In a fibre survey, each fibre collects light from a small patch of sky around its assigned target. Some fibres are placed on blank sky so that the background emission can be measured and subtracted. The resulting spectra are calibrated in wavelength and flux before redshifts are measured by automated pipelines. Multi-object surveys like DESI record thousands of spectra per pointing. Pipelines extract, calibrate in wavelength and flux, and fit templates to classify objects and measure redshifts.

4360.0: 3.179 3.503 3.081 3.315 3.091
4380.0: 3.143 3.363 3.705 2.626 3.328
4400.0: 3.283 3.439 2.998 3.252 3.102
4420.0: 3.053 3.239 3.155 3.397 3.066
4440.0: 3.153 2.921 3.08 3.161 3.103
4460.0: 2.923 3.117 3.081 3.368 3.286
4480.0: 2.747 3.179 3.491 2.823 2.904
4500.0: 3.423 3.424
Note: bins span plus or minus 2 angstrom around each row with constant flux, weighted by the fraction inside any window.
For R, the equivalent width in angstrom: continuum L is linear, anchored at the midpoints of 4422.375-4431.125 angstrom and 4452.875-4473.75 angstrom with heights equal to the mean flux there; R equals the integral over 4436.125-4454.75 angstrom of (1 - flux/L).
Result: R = 0.5 angstrom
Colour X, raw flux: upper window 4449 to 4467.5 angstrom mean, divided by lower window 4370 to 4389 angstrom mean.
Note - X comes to 0.93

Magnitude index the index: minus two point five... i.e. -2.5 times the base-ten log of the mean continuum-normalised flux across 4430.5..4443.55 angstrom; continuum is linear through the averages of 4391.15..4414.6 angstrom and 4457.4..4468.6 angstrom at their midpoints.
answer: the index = -0.02 mag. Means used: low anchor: 3.18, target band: 3.16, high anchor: 3.04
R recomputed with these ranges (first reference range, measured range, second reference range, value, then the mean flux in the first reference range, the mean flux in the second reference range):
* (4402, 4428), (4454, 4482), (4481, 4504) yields 0.7 angstrom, 3.18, 3.17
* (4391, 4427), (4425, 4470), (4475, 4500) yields 0.3 angstrom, 3.16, 3.09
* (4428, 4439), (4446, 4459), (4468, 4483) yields 0.3 angstrom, 3.21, 3.13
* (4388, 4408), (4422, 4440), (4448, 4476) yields -0.2 angstrom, 3.21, 3.13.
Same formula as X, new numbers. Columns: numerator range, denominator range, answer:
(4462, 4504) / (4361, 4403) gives 0.97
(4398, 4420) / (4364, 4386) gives 0.99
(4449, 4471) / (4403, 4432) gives 0.97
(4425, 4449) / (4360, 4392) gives 0.96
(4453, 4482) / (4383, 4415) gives 0.95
